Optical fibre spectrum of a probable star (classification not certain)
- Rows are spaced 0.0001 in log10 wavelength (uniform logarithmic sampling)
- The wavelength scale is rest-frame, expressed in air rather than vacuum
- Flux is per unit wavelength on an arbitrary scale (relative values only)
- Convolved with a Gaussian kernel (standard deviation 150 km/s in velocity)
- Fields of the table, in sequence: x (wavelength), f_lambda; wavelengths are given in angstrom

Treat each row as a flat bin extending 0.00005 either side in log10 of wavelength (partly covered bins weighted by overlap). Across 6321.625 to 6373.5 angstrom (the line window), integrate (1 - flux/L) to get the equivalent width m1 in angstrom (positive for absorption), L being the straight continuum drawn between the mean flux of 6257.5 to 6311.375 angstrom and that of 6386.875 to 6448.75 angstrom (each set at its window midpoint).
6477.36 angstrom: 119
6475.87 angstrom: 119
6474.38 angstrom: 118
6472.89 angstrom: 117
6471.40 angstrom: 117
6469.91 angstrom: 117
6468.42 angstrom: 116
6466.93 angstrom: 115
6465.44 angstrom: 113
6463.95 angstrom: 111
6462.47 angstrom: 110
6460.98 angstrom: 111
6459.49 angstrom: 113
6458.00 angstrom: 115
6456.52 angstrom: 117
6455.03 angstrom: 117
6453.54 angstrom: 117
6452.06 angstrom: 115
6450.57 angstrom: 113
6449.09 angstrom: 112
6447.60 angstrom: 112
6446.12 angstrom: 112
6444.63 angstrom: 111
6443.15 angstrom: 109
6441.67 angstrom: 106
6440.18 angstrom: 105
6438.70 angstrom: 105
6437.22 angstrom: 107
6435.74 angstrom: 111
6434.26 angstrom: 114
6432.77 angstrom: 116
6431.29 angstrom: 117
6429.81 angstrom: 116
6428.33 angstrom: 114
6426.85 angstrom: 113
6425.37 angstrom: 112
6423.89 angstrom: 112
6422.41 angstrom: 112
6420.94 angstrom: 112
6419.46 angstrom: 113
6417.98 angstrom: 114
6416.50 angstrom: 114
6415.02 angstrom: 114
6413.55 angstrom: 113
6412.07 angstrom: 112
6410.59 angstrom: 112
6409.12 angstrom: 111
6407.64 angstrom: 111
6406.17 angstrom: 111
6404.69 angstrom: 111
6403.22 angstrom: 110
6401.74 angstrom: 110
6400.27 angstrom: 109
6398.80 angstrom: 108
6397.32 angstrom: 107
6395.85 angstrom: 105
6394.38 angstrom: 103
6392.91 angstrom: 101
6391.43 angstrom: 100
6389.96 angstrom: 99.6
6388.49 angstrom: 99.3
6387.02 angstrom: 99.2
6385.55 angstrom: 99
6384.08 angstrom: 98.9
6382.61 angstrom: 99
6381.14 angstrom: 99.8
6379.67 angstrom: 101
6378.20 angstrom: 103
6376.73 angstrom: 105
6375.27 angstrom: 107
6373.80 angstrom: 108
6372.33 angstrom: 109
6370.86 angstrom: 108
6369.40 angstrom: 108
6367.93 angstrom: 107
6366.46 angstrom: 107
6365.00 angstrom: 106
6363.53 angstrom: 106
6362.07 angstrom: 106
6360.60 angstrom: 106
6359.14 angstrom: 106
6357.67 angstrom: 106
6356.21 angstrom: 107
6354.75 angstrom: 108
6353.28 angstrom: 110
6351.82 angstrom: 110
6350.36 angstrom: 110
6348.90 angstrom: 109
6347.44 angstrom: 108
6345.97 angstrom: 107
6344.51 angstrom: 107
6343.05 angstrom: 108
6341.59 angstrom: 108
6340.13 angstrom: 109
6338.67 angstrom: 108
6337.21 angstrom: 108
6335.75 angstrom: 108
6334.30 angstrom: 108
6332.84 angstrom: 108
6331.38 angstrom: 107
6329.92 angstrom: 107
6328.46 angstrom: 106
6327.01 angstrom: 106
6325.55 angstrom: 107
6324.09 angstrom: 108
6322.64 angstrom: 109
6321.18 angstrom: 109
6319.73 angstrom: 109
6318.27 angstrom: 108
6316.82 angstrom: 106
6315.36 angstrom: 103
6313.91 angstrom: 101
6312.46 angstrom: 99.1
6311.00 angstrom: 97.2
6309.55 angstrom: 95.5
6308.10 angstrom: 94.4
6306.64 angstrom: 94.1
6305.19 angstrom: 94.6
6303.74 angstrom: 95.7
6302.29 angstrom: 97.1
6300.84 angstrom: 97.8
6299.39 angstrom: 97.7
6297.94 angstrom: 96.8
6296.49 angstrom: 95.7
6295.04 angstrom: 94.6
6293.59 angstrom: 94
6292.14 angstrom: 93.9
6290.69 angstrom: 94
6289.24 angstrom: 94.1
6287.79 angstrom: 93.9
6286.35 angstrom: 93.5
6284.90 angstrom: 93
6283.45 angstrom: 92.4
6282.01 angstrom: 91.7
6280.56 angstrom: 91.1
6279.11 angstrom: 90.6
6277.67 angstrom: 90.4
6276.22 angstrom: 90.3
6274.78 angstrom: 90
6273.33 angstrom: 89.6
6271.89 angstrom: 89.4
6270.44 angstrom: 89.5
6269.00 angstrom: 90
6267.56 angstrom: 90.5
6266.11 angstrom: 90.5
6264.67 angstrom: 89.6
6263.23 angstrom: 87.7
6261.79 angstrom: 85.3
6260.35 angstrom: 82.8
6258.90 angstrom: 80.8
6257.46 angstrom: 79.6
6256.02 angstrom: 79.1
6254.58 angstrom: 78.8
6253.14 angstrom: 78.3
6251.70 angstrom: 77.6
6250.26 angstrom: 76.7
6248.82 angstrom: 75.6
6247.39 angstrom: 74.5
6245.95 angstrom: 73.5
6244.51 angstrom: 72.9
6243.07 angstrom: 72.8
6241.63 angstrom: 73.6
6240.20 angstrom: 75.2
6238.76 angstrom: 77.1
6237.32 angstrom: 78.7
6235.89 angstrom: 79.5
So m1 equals -3.8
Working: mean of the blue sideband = 92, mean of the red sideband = 110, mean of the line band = 108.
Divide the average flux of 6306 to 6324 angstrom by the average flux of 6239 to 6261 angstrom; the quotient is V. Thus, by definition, 1.33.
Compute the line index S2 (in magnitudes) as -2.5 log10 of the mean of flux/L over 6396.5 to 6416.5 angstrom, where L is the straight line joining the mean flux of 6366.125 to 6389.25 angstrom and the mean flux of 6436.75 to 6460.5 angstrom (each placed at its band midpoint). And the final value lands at -0.04 mag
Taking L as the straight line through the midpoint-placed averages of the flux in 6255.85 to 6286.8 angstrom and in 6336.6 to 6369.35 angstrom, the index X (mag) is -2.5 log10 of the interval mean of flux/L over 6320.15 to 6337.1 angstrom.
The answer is -0.059 mag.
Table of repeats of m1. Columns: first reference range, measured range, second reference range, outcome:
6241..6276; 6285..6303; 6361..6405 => -1.3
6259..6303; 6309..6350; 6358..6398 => -3.6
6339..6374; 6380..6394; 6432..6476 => 1.2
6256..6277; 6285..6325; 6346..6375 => -1.3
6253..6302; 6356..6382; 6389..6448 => -0.7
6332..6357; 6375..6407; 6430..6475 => 1.9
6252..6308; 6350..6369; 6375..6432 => -1.0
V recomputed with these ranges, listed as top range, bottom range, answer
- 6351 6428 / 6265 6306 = 1.16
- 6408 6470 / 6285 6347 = 1.11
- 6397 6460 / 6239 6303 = 1.29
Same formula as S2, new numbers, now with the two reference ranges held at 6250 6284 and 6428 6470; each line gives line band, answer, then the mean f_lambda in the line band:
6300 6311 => -0.04 mag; 95.8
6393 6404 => -0.02 mag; 107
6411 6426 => -0.05 mag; 113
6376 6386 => 0.02 mag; 101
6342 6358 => -0.10 mag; 108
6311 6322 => -0.12 mag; 104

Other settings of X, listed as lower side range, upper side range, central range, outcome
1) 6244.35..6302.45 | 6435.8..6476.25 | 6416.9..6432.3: -0.05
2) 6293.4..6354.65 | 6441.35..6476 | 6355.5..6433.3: 0.01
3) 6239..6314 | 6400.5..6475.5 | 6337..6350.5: -0.10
